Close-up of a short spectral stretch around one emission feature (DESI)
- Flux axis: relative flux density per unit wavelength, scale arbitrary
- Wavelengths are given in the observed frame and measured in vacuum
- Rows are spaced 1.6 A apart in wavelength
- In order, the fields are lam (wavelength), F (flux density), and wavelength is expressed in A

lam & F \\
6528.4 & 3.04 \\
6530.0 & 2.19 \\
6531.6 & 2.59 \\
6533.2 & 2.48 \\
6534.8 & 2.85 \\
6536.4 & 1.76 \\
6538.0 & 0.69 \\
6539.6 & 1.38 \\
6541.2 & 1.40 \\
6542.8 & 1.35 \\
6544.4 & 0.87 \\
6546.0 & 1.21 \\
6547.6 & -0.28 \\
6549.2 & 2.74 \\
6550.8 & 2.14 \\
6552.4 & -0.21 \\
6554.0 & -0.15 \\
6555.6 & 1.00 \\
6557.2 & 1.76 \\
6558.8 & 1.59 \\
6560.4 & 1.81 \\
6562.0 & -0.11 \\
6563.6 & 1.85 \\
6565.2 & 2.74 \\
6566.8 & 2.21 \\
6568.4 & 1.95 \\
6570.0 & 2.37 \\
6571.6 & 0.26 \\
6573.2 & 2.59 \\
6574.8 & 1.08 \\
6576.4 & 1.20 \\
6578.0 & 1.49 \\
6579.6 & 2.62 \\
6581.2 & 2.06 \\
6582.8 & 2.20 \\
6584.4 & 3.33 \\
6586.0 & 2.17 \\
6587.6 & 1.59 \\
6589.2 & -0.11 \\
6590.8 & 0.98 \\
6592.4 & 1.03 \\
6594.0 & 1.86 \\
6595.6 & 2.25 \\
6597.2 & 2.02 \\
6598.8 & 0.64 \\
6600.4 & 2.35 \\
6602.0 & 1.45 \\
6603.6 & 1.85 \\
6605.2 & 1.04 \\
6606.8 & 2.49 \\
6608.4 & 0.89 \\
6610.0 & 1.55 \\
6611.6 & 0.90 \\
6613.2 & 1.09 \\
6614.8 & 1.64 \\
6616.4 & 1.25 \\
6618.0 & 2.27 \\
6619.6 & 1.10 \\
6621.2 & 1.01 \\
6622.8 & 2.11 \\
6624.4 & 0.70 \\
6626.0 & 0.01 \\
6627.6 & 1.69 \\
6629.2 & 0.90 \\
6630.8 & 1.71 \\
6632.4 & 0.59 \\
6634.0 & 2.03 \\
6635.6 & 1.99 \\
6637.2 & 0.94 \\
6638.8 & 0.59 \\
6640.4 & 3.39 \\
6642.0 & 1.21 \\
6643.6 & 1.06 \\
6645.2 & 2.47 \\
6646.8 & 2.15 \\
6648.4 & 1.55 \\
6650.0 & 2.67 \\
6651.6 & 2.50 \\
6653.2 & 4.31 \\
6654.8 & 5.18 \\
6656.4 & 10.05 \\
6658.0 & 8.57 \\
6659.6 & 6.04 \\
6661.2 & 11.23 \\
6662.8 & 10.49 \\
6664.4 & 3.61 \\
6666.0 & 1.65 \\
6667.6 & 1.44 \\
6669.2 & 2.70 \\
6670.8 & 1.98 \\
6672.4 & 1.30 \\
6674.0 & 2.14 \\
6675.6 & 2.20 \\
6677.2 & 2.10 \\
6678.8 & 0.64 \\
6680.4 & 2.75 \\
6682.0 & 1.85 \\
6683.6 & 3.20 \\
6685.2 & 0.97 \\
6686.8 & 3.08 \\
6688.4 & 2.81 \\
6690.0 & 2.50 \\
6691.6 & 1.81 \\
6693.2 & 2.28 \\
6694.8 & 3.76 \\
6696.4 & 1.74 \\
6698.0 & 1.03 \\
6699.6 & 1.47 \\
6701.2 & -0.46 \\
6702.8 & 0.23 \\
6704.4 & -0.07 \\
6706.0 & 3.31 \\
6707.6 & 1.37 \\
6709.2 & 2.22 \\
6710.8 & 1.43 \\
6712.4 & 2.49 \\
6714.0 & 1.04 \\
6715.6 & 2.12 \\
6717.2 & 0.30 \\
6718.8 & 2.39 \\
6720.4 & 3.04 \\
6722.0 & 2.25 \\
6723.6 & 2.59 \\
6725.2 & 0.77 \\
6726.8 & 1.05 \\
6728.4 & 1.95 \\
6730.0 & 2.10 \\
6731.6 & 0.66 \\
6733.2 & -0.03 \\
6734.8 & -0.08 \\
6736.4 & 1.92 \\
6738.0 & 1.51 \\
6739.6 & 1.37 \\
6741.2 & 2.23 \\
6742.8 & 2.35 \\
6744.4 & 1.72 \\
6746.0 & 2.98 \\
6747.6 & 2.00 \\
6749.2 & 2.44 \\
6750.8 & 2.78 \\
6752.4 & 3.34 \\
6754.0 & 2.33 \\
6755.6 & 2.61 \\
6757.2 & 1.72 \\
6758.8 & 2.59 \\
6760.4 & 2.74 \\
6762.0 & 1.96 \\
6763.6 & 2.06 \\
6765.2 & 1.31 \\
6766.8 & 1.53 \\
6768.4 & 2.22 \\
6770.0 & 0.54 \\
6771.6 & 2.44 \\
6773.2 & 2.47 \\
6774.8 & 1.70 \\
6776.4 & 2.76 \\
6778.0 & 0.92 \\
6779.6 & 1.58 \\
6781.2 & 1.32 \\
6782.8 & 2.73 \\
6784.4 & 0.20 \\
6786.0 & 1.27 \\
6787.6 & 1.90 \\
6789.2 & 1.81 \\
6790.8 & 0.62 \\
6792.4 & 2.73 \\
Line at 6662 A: [O II] 3727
